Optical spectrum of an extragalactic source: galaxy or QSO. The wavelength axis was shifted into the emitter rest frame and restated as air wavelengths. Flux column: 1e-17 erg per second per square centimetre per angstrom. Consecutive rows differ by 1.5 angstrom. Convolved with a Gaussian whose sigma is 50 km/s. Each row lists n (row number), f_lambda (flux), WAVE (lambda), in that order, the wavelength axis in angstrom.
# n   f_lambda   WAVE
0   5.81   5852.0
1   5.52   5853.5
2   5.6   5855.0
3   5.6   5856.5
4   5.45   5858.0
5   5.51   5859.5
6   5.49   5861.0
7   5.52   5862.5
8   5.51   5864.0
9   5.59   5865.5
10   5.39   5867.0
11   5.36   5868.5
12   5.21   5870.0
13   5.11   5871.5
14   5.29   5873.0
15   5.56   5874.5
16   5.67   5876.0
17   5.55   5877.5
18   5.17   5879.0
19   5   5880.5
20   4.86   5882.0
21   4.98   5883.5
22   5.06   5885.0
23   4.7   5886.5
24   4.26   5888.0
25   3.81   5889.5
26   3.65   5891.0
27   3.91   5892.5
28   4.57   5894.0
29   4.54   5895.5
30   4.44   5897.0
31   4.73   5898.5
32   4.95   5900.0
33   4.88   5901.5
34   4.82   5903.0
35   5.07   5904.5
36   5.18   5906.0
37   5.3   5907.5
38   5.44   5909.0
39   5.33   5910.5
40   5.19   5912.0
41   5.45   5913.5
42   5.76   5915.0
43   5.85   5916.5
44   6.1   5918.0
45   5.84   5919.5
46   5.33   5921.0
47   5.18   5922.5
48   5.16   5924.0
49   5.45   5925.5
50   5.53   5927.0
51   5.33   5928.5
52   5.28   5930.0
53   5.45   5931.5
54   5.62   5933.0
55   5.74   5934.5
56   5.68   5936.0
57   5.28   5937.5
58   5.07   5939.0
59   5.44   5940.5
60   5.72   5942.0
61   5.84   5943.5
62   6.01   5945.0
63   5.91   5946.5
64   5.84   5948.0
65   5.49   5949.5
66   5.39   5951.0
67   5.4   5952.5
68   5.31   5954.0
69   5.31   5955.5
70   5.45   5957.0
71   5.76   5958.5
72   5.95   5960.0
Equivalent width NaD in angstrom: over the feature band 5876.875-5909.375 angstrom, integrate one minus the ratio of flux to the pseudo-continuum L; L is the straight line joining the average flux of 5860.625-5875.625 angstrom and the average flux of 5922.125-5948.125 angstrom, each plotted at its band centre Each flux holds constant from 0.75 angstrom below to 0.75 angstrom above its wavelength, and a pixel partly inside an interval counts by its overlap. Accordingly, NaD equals 4.15 angstrom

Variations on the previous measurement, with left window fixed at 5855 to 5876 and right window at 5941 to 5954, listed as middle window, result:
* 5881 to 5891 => 1.7 angstrom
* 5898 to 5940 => 1.7 angstrom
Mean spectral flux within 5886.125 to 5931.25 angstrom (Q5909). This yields 5.04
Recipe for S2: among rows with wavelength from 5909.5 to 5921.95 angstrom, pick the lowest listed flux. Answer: 5.19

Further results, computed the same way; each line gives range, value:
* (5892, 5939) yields 3.91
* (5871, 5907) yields 3.65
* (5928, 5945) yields 5.07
